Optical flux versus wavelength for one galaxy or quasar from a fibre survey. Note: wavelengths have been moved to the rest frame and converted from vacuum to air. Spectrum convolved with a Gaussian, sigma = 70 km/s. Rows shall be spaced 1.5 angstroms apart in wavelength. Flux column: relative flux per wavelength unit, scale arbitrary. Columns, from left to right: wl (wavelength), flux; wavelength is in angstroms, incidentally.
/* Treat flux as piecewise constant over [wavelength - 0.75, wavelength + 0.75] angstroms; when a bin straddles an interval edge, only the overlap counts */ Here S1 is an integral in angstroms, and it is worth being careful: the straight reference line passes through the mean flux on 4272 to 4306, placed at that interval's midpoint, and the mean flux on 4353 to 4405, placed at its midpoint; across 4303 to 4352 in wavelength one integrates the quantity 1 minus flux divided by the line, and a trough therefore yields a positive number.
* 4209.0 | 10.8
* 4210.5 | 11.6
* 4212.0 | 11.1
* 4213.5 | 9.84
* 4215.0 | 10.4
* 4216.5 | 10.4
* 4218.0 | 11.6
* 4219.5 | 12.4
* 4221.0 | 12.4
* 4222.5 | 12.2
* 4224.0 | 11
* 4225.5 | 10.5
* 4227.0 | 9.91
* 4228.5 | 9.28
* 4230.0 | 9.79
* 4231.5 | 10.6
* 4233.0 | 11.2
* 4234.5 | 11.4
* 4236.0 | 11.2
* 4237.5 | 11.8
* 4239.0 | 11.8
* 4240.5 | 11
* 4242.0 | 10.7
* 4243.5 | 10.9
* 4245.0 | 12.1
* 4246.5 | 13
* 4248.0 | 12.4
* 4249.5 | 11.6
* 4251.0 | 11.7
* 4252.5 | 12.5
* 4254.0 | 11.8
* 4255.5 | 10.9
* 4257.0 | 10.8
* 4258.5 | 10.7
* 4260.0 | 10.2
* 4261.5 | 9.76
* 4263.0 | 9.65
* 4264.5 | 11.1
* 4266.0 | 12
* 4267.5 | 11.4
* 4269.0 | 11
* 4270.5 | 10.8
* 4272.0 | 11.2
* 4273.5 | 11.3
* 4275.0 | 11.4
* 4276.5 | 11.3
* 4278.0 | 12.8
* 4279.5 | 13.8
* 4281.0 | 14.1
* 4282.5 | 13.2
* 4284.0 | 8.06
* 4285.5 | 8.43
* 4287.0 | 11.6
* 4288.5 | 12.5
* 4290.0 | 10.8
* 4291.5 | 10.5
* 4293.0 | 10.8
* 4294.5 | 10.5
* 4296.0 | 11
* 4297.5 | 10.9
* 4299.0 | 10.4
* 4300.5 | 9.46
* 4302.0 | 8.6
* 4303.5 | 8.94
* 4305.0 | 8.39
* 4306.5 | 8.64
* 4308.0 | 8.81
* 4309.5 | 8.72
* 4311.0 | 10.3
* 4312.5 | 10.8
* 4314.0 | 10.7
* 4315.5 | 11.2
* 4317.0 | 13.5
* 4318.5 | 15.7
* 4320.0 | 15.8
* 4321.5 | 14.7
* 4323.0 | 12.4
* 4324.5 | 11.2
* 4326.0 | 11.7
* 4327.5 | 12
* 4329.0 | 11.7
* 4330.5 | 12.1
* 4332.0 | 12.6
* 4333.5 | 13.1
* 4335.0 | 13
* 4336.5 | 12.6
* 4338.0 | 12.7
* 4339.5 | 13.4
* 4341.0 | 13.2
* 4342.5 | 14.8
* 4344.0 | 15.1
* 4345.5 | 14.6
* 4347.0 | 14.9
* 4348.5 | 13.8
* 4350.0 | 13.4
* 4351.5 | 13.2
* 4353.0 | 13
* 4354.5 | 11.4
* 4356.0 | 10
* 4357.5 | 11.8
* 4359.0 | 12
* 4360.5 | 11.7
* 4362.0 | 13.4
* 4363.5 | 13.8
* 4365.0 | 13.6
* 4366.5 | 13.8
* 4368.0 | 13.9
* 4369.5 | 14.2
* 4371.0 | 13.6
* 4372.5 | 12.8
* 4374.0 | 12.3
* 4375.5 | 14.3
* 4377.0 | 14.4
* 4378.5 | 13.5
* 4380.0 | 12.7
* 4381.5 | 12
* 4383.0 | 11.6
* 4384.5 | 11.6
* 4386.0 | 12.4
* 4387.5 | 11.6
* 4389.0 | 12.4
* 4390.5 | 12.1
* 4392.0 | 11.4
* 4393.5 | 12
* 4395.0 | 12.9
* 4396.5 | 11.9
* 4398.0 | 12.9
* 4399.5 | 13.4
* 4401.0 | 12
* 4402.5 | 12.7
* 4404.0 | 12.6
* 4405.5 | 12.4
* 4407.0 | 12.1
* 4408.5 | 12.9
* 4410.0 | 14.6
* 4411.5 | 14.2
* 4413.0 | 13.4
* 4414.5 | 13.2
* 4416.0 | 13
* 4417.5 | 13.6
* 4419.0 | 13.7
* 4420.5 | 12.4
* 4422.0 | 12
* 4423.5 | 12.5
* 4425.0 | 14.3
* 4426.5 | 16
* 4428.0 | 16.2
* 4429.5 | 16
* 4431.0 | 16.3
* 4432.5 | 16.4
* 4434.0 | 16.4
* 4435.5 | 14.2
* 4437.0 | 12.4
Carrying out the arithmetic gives -3.1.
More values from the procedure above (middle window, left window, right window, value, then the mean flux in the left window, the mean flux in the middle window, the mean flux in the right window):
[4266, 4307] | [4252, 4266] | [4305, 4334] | 1.5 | 10.9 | 10.8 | 11.8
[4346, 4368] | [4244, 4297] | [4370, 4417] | -1.0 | 11.3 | 12.9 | 12.8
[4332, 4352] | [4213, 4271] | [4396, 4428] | -2.1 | 11.1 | 13.6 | 13.2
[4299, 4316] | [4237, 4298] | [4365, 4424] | 3.3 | 11.3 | 9.52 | 12.9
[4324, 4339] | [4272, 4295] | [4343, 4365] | 0.3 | 11.4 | 12.3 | 13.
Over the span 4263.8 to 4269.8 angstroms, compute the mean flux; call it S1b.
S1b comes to 11.4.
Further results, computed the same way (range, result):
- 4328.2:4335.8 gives 12.5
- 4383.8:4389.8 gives 12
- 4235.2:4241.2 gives 11.5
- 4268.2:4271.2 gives 10.9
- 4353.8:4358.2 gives 11.1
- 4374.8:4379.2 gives 14.1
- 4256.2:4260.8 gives 10.6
